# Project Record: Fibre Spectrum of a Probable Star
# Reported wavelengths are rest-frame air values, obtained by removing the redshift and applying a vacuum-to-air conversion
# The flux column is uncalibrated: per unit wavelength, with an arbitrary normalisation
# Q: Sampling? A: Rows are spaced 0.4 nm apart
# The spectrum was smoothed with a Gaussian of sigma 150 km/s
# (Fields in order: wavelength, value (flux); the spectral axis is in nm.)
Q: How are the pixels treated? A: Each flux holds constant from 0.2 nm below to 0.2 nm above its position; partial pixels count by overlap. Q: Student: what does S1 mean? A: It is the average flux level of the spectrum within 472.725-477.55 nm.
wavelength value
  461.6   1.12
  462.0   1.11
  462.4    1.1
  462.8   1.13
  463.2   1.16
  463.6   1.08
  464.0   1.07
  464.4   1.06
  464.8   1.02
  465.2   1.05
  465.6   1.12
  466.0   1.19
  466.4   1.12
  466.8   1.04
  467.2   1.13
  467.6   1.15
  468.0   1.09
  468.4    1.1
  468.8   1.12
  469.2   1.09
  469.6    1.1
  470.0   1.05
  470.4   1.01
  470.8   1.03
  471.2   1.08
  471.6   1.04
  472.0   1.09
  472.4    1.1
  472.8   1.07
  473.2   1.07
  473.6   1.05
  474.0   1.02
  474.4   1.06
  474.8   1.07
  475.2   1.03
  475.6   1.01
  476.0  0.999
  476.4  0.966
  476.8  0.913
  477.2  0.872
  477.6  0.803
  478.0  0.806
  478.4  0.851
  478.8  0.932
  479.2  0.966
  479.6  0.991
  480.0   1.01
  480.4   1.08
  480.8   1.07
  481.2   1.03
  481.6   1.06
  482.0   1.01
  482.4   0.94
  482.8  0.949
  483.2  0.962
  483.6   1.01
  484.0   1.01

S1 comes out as 1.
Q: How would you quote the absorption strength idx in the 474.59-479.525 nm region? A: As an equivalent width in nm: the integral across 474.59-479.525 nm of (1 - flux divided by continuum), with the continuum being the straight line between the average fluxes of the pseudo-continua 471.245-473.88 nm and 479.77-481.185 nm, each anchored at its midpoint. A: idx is 0.57 nm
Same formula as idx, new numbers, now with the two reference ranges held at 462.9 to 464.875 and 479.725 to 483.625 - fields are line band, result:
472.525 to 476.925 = 0.06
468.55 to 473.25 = -0.07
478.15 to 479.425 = 0.14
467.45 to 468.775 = -0.06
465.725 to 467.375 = -0.07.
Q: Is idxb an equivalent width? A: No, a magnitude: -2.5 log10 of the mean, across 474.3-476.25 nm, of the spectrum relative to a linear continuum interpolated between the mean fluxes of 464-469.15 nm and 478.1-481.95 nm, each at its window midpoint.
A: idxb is 0.00 mag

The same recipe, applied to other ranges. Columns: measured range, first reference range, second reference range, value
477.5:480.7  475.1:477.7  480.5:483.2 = 0.04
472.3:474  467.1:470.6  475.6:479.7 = -0.06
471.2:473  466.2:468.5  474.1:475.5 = -0.01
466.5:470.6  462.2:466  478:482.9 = -0.03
